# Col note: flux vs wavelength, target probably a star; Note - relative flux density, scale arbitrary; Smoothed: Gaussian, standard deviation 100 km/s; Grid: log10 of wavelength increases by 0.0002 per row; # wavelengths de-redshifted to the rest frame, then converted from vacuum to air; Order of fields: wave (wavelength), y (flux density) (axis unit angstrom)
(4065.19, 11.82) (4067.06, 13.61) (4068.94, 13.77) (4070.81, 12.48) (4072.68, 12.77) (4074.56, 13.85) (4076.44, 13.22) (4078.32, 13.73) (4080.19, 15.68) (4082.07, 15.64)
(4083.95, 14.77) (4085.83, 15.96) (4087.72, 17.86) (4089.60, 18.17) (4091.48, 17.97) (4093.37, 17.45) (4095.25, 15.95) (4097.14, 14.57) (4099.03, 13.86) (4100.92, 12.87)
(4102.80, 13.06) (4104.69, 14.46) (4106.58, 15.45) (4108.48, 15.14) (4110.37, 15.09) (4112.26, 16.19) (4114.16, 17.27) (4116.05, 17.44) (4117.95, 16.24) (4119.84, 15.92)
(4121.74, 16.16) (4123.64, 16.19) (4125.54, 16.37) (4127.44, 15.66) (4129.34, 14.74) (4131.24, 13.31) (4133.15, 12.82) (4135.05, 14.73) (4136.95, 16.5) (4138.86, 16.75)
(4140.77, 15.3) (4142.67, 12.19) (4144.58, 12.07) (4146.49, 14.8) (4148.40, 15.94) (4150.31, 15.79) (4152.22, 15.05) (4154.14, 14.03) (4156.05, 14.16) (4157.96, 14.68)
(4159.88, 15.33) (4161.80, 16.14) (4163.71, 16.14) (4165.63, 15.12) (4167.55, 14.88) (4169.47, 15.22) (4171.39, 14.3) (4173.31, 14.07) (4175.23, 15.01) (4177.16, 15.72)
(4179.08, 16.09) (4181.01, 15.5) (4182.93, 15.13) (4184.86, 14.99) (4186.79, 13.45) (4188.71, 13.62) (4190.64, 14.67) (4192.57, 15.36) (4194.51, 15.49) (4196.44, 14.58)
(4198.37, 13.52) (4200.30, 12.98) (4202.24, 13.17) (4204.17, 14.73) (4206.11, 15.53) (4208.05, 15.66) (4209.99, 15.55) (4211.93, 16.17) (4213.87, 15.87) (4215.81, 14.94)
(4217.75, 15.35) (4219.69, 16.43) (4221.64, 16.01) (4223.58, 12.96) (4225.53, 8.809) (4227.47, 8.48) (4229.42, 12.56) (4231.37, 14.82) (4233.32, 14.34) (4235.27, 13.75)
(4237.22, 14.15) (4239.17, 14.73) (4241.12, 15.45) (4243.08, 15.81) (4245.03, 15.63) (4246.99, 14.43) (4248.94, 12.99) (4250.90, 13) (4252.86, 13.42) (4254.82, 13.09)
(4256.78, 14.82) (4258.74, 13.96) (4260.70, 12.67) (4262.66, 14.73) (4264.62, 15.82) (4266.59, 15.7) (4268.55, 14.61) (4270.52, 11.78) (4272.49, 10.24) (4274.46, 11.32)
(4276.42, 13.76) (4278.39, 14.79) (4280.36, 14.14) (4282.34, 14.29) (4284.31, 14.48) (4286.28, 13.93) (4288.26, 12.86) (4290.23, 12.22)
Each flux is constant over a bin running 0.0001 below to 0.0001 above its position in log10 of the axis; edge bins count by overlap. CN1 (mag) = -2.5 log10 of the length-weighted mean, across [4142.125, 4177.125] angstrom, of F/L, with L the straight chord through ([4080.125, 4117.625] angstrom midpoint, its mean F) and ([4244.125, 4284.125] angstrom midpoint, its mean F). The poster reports 0.02 mag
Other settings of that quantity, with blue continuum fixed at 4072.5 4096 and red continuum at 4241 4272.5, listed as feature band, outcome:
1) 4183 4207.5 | 0.02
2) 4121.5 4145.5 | 0.03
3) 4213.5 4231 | 0.07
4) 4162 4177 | -0.01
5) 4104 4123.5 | -0.04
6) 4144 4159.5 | 0.03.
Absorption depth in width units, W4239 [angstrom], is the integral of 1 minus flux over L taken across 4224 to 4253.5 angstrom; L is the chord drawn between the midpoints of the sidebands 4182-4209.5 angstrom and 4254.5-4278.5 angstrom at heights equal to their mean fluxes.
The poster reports 1.0 angstrom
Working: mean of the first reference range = 14.5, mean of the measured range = 13.5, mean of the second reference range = 13.6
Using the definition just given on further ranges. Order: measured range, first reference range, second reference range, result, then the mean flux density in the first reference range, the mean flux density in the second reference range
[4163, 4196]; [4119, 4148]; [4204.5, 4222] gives 0.8 angstrom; 14.9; 15.7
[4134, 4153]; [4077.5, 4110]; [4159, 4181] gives 0.5 angstrom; 15.4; 15.3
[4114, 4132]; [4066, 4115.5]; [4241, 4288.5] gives -1.3 angstrom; 15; 13.9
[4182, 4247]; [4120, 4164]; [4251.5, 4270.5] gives 0.5 angstrom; 15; 14.2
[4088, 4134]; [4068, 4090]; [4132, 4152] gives -2.6 angstrom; 14.7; 14.7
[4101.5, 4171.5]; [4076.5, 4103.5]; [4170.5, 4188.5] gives 0.1 angstrom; 15.5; 14.9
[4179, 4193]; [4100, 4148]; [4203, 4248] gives -0.1 angstrom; 15.1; 14.4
